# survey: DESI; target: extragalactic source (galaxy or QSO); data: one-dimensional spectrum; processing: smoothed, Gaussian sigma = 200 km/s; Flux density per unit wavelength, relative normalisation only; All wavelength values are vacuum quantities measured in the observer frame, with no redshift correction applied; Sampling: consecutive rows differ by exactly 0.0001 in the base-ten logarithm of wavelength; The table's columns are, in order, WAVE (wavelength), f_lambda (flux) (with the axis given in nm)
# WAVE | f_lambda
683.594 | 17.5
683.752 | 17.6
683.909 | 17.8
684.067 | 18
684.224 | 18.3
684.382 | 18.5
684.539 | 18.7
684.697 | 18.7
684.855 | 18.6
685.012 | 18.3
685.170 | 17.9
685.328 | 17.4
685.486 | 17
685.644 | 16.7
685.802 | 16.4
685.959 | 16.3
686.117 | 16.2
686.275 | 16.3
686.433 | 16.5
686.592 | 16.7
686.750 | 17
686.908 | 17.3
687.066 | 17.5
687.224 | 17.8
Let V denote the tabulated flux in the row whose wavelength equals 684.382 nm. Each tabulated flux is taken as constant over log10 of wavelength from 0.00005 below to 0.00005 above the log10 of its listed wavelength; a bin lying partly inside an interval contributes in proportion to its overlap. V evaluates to 18.5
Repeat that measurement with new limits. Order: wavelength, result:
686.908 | 17.3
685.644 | 16.7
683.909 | 17.8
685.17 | 17.9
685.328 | 17.4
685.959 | 16.3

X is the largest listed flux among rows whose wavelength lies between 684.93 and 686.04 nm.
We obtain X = 18.3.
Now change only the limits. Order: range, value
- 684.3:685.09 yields 18.7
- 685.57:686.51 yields 16.7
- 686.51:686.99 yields 17.3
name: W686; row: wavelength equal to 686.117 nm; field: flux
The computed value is 16.2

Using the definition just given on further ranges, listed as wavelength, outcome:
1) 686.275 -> 16.3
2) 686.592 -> 16.7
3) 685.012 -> 18.3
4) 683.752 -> 17.6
